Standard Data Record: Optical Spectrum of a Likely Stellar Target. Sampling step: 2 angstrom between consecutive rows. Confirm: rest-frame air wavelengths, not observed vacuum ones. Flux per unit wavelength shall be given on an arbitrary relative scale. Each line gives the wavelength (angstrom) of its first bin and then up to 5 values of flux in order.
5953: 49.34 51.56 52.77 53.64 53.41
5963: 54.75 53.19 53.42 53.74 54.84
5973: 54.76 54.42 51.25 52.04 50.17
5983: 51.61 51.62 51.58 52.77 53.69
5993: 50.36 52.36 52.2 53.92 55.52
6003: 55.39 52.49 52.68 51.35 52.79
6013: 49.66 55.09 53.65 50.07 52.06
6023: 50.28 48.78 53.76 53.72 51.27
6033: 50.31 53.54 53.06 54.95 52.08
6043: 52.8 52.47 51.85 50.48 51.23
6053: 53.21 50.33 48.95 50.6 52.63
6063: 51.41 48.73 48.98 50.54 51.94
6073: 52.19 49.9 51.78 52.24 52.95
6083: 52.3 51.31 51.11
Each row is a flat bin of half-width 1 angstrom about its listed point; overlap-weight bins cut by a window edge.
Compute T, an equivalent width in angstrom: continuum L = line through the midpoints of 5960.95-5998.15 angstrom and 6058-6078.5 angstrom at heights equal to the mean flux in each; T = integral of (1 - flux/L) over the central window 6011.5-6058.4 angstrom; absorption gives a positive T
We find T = -0.3 angstrom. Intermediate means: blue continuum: 52.7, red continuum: 50.9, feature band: 51.9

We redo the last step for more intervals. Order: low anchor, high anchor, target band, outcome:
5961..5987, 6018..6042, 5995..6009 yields -0.26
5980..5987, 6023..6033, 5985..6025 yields -0.80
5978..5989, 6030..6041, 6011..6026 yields 0.22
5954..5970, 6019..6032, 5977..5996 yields 0.31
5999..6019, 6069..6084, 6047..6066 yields 0.47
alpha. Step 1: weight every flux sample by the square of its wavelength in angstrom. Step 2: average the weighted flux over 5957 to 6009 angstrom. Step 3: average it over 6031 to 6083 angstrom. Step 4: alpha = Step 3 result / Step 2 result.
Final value 1.00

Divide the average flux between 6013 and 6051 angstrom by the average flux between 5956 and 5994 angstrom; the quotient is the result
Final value 1.0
